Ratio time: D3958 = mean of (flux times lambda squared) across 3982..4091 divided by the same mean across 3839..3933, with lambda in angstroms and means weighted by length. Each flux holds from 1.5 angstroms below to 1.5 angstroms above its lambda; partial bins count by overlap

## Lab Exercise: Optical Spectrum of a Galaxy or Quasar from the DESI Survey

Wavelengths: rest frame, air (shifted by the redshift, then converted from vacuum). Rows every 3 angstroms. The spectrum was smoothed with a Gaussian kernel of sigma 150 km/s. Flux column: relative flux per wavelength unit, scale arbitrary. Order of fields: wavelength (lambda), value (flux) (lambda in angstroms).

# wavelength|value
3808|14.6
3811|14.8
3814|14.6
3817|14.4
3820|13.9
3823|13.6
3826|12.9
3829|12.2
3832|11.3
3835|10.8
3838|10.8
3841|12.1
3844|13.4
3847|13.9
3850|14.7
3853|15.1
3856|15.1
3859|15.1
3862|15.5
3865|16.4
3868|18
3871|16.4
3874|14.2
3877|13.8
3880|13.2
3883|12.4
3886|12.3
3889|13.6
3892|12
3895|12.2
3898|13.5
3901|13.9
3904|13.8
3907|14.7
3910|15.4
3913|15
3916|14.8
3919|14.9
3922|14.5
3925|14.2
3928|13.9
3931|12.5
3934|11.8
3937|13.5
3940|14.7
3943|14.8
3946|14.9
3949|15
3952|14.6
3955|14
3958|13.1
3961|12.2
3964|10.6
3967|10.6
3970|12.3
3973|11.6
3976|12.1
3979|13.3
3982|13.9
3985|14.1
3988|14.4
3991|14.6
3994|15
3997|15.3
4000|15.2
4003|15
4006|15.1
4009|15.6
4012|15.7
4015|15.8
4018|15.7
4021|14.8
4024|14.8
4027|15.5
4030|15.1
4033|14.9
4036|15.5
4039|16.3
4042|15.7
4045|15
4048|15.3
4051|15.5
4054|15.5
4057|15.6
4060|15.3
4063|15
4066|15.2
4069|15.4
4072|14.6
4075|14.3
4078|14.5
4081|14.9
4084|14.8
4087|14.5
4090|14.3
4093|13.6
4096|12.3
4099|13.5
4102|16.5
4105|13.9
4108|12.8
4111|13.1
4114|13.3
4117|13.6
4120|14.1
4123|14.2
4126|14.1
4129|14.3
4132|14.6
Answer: 1.15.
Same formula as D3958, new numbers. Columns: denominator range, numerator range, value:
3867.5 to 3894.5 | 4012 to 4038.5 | 1.20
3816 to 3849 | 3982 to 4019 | 1.30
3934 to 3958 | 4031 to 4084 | 1.13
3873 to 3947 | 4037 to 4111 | 1.16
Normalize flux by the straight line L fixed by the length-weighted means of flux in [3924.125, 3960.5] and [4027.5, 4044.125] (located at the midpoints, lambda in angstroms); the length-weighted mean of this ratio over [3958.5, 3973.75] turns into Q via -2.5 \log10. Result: 0.23 mag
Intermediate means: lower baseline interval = 13.9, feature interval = 11.6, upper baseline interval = 15.5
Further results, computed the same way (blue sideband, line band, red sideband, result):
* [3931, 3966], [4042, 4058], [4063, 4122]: -0.105 mag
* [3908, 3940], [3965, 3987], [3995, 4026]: 0.180 mag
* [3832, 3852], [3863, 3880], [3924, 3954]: -0.193 mag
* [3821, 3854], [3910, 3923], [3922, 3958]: -0.090 mag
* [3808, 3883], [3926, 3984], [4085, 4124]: 0.062 mag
